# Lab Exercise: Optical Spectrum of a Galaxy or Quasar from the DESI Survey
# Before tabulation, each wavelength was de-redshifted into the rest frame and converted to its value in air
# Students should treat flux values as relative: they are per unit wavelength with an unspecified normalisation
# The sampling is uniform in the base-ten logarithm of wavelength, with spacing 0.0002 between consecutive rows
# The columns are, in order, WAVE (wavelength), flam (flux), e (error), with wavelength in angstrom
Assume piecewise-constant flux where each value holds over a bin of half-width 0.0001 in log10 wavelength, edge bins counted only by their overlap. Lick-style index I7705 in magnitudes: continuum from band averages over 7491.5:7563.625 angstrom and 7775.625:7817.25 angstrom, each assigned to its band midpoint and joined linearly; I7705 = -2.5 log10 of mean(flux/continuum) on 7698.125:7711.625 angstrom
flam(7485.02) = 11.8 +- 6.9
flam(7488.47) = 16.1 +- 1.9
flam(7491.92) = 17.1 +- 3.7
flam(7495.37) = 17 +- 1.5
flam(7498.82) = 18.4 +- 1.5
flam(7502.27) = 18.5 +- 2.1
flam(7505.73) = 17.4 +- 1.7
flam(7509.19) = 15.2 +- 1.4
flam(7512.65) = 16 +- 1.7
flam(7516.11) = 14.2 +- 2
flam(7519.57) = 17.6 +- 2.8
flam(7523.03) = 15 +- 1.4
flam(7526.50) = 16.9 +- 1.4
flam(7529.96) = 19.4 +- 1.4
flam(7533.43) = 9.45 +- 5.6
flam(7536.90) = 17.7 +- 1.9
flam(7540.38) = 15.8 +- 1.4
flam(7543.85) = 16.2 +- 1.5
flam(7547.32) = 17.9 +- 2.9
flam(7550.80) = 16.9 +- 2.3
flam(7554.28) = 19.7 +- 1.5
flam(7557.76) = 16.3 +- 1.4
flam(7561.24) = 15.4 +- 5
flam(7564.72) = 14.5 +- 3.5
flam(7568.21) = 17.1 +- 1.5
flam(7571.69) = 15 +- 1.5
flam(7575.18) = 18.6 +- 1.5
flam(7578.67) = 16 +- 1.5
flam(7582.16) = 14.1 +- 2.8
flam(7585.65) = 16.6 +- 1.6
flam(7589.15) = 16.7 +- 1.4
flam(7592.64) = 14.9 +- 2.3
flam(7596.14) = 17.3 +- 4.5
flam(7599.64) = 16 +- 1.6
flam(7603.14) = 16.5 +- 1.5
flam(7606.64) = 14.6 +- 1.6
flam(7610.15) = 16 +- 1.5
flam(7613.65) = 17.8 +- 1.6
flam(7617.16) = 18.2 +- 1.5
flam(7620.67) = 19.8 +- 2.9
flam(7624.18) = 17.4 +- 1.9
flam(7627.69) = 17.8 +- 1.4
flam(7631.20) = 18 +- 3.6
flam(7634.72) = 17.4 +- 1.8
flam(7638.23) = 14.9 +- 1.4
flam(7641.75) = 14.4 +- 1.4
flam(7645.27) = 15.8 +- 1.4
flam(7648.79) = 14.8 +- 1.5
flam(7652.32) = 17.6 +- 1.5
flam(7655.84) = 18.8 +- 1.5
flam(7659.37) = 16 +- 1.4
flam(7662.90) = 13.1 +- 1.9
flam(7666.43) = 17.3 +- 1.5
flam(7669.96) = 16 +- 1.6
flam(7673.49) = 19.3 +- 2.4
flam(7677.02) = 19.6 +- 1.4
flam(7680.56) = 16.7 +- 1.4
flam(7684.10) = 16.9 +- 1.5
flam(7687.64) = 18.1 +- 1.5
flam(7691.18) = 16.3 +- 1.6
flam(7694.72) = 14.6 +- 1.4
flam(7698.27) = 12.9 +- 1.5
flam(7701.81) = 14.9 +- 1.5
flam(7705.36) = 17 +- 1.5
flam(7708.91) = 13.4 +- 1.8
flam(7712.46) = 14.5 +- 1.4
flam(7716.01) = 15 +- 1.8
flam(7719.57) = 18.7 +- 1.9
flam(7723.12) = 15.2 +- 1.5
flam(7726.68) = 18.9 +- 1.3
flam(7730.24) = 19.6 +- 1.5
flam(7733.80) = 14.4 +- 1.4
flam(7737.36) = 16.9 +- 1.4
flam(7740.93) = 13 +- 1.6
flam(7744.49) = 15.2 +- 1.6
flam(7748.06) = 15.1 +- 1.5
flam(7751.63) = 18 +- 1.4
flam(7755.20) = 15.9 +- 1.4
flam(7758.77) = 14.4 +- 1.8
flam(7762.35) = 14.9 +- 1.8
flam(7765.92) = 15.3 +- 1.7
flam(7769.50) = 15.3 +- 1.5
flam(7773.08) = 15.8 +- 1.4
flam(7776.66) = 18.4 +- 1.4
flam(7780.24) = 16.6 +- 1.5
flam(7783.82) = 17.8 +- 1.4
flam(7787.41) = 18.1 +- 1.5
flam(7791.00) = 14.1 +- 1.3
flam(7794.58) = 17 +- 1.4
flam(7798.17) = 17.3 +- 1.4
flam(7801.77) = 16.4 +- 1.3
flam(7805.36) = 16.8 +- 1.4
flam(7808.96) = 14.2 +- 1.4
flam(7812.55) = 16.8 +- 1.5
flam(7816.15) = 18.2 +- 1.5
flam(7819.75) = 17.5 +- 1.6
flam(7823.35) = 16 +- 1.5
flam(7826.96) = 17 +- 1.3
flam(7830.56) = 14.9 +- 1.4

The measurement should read 0.13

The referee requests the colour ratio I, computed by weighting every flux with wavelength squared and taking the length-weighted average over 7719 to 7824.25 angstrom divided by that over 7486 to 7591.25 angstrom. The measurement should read 1.06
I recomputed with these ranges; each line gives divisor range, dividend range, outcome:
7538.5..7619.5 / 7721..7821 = 1.04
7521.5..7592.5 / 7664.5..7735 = 1.05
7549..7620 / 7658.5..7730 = 1.02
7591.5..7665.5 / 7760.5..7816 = 1.03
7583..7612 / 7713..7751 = 1.05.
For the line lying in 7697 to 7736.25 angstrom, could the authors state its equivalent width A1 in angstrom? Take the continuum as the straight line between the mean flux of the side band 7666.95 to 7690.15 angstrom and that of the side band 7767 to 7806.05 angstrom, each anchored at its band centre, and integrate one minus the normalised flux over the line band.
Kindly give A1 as 3.2 angstrom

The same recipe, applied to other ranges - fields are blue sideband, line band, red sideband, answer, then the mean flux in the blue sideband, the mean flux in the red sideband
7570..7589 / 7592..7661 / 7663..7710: -2.26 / 16.1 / 16.3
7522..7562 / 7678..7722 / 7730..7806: 1.10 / 16.4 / 16.1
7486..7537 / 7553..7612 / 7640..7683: 0.99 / 16.3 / 16.6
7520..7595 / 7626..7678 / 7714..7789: -1.32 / 16.2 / 16.3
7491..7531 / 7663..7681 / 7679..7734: -1.31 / 16.8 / 16.1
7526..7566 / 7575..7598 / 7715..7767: 0.19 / 16.4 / 16.1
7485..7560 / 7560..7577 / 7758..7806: 0.33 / 16.5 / 16.3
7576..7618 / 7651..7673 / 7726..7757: -0.50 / 16.2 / 16.2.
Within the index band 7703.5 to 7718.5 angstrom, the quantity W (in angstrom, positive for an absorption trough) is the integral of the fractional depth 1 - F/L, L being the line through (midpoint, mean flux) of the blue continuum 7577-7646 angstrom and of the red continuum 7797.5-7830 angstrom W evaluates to 1.3 angstrom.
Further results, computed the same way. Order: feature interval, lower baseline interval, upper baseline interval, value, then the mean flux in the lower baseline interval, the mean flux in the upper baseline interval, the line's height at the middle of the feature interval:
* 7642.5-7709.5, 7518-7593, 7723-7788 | -0.12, 16.3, 16.2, 16.3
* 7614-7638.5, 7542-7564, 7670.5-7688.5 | -0.39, 16.9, 18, 17.5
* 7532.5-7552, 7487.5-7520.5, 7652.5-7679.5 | 1.12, 16.7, 17.2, 16.8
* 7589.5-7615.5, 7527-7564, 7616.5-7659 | 0.92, 16.4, 17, 16.8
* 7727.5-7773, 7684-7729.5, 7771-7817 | 1.57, 15.9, 16.7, 16.3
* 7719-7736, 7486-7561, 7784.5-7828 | -0.66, 16.5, 16.6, 16.6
